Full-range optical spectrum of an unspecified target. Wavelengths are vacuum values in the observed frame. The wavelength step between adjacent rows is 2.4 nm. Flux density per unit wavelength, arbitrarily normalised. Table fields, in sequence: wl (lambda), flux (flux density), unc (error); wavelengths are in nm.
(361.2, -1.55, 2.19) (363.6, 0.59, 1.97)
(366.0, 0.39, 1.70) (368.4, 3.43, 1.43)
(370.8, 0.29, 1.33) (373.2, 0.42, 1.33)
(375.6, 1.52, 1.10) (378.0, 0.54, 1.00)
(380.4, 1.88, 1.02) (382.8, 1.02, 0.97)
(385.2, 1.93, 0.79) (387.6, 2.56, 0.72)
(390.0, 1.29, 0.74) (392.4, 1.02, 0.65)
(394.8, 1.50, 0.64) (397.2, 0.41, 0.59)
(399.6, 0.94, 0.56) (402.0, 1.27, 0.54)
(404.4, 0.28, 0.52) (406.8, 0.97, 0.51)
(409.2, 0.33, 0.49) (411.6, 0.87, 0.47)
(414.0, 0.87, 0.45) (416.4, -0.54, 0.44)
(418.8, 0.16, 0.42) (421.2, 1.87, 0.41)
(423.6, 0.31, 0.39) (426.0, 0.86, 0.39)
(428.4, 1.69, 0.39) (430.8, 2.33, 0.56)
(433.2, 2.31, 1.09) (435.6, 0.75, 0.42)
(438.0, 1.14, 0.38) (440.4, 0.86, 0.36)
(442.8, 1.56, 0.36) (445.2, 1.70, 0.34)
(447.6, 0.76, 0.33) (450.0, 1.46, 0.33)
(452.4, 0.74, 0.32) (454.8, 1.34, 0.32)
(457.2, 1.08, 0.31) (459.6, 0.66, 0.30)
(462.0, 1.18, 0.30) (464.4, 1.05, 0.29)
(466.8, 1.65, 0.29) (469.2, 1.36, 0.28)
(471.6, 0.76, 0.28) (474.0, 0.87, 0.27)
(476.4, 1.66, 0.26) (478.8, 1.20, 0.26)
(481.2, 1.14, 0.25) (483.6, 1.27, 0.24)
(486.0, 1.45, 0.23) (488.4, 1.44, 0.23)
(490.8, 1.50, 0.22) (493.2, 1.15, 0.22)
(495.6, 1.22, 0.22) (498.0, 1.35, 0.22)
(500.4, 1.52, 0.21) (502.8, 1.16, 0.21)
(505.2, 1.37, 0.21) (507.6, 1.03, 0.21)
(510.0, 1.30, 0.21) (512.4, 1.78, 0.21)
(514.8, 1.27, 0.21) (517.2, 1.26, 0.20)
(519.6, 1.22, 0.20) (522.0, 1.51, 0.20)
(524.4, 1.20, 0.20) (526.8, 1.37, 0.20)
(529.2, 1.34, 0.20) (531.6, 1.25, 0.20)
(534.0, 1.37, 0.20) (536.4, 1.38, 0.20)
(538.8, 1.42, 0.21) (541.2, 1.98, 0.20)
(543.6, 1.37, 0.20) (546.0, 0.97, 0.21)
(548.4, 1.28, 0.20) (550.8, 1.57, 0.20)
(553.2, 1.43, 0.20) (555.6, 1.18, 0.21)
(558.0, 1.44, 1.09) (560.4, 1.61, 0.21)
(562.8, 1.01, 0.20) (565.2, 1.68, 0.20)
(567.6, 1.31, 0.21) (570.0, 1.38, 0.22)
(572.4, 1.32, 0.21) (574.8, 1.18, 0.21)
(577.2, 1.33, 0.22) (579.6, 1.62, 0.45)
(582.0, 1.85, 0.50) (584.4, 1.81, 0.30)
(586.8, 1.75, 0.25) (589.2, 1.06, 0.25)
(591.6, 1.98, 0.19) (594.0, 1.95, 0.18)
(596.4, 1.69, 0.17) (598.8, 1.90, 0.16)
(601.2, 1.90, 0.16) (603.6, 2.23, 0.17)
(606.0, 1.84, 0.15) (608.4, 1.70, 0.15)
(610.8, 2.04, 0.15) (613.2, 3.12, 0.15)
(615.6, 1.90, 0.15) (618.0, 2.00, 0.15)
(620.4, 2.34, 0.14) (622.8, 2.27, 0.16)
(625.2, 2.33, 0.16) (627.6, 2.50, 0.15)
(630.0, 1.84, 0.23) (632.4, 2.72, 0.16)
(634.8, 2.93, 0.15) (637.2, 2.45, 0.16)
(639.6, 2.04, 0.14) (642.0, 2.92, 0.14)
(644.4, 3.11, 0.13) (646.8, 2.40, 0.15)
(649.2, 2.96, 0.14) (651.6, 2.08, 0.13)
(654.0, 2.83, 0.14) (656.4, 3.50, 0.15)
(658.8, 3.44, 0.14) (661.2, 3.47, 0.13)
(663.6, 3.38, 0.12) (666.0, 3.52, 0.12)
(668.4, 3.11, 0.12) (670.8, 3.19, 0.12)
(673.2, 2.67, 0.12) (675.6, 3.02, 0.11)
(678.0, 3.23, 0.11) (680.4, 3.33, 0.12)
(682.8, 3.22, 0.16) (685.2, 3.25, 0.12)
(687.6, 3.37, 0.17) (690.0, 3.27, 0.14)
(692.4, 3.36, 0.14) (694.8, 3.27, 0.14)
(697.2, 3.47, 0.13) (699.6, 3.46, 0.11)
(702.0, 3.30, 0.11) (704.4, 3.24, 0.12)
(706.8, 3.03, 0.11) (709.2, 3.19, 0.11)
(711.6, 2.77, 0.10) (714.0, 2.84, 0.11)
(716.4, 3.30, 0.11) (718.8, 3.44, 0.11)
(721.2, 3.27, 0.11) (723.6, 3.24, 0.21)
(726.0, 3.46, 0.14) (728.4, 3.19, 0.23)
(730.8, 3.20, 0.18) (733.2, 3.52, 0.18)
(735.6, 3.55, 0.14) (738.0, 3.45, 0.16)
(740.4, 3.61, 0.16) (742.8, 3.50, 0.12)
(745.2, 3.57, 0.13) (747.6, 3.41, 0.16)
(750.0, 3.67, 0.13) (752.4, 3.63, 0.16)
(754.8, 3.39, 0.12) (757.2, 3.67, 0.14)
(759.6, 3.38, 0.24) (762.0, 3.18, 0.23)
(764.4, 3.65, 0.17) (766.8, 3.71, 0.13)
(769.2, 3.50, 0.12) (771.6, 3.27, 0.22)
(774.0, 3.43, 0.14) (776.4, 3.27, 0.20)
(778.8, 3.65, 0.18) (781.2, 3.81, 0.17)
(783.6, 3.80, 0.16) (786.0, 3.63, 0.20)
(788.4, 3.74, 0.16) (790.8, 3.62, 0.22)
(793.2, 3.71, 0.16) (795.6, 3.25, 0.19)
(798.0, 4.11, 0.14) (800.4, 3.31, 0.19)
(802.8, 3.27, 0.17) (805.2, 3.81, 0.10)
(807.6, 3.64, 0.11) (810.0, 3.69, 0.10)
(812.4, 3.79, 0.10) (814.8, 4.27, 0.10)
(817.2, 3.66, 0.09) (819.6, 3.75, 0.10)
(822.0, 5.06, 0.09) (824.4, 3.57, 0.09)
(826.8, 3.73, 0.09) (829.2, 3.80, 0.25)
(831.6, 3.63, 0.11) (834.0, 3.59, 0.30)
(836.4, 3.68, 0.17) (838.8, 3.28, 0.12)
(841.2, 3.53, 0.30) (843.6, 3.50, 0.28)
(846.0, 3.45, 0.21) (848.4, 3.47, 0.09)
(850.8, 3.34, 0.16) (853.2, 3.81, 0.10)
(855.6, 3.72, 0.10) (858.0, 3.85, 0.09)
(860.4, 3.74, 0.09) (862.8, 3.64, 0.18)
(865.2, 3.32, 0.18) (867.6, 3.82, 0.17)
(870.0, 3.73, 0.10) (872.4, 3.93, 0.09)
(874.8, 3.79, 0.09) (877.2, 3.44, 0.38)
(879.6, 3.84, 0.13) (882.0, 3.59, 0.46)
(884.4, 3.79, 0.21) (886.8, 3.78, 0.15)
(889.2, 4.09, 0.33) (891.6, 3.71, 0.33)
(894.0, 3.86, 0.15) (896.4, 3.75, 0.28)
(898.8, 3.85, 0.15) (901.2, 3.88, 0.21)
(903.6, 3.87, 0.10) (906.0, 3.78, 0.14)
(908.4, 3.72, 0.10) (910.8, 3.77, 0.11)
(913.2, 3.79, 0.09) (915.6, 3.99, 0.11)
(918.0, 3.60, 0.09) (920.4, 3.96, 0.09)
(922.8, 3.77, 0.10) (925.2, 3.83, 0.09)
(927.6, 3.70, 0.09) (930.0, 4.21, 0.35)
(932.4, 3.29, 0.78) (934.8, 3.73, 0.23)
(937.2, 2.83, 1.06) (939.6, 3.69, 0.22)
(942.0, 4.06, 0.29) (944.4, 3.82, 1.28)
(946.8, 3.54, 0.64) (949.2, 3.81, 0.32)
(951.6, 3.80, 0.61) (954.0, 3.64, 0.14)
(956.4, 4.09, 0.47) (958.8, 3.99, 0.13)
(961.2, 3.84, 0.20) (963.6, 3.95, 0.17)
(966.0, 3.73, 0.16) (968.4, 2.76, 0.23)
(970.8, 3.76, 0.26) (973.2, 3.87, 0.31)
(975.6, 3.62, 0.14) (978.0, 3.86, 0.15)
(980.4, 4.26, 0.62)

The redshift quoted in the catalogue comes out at 0.64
